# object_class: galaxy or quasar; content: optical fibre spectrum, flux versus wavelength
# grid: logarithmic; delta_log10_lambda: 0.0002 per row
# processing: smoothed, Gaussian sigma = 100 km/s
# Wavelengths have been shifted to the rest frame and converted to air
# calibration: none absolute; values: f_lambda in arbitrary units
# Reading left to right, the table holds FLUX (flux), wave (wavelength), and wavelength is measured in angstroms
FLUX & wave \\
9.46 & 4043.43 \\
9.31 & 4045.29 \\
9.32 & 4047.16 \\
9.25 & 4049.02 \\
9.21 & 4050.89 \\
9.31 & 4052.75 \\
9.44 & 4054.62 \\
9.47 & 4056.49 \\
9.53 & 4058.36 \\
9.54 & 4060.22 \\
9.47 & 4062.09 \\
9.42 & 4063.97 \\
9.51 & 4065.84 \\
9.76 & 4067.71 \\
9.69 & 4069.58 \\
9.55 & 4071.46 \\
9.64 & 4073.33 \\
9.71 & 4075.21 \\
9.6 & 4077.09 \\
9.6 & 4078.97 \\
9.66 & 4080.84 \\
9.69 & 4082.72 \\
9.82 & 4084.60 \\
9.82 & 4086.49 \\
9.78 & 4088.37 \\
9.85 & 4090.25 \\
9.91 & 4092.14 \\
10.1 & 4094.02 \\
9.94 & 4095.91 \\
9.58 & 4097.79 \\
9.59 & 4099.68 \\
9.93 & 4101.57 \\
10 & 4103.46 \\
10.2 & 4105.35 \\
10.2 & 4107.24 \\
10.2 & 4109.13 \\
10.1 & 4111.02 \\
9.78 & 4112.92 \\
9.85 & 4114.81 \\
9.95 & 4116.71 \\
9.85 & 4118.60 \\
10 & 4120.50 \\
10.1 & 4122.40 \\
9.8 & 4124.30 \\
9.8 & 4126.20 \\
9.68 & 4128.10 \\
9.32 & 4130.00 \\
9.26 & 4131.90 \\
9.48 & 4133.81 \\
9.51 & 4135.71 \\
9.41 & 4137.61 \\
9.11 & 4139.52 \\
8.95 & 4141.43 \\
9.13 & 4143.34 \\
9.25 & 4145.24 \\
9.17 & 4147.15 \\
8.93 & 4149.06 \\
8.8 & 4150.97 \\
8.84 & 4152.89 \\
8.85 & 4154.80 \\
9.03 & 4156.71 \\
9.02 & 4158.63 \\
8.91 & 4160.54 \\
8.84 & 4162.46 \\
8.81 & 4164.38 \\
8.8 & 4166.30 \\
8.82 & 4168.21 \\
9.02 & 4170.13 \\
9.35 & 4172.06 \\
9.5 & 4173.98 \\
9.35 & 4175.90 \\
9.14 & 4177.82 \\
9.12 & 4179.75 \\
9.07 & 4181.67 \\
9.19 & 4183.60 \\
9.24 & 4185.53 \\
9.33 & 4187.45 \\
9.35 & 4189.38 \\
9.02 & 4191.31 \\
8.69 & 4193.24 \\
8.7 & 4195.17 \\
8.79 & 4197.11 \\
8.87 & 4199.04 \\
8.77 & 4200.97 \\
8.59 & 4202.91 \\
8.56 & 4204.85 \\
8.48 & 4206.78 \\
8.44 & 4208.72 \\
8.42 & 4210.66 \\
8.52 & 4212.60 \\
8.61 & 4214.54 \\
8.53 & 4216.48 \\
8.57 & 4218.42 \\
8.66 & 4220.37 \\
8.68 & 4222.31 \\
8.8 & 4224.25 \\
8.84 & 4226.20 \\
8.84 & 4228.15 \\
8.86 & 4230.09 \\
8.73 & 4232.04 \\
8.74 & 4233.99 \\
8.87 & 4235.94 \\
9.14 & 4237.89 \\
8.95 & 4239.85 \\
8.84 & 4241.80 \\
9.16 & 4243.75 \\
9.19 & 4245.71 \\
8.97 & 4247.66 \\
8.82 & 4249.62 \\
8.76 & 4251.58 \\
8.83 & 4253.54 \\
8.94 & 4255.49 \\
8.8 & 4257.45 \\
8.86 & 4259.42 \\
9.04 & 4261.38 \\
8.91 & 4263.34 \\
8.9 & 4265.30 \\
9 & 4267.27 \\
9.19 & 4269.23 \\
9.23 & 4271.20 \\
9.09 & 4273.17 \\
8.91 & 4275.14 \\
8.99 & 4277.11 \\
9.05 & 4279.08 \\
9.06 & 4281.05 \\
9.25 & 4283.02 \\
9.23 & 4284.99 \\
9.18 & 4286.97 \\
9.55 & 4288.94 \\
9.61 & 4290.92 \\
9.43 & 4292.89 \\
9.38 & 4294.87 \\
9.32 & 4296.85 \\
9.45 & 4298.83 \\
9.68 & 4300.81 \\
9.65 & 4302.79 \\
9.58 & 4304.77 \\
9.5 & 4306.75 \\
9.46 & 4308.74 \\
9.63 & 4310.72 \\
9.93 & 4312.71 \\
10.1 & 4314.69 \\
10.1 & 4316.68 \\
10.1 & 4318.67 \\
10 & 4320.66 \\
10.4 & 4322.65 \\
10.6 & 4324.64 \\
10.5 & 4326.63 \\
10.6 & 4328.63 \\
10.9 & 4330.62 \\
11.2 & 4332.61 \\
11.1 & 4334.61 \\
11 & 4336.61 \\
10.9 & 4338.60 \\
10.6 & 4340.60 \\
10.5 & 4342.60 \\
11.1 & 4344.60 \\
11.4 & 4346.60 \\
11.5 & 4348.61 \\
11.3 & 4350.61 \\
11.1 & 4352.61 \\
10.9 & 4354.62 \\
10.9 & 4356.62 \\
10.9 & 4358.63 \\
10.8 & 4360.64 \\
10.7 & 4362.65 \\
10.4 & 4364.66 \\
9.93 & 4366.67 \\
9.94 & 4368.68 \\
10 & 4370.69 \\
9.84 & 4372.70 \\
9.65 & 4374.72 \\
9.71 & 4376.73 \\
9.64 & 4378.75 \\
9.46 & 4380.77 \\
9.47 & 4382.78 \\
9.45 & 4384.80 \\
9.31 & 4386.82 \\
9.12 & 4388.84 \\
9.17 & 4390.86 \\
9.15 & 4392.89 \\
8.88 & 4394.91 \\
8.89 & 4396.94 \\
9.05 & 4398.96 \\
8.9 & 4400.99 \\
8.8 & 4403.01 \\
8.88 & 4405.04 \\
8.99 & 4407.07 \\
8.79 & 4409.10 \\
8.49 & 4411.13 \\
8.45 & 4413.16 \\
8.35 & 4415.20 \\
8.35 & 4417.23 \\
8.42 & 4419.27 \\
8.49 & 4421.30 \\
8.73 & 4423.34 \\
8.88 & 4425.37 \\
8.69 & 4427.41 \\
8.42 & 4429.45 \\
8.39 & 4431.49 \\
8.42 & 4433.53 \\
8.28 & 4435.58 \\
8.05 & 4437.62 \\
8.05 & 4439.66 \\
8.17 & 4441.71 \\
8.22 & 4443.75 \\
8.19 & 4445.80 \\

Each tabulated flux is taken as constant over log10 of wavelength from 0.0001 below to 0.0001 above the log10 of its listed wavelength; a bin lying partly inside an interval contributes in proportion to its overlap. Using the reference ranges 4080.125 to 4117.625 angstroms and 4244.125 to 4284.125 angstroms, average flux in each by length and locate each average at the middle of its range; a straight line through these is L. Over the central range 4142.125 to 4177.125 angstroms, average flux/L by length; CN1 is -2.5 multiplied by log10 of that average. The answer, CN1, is 0.063 mag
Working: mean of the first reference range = 9.9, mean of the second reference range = 8.99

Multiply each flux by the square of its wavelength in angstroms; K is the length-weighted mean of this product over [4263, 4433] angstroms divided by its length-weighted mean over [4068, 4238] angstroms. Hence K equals 1.14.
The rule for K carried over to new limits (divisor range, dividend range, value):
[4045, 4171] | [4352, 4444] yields 1.11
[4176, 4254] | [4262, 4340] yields 1.15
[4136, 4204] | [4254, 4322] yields 1.10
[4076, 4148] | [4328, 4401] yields 1.18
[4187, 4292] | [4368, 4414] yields 1.11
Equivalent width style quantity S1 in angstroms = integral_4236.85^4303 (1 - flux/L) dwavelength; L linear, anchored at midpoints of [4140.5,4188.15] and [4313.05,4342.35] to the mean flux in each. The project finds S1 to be 6.00 angstroms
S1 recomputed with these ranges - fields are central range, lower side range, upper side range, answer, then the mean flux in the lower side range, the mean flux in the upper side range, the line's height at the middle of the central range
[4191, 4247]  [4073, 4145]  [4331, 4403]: 6.5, 9.73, 10.2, 9.91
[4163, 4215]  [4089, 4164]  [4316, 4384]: 4.7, 9.54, 10.5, 9.81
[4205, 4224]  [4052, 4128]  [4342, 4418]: 2.3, 9.77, 9.74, 9.76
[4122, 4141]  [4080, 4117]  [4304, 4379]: 0.9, 9.9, 10.4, 9.97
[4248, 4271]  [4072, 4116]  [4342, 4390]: 2.7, 9.85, 10.3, 10.1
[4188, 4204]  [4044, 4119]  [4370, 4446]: 0.9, 9.7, 8.85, 9.4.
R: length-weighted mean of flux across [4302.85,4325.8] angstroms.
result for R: 9.94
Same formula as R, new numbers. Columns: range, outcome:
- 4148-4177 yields 8.99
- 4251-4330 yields 9.46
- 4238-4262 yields 8.93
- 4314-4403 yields 10.2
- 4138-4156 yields 9.02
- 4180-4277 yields 8.87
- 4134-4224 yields 8.93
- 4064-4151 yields 9.67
